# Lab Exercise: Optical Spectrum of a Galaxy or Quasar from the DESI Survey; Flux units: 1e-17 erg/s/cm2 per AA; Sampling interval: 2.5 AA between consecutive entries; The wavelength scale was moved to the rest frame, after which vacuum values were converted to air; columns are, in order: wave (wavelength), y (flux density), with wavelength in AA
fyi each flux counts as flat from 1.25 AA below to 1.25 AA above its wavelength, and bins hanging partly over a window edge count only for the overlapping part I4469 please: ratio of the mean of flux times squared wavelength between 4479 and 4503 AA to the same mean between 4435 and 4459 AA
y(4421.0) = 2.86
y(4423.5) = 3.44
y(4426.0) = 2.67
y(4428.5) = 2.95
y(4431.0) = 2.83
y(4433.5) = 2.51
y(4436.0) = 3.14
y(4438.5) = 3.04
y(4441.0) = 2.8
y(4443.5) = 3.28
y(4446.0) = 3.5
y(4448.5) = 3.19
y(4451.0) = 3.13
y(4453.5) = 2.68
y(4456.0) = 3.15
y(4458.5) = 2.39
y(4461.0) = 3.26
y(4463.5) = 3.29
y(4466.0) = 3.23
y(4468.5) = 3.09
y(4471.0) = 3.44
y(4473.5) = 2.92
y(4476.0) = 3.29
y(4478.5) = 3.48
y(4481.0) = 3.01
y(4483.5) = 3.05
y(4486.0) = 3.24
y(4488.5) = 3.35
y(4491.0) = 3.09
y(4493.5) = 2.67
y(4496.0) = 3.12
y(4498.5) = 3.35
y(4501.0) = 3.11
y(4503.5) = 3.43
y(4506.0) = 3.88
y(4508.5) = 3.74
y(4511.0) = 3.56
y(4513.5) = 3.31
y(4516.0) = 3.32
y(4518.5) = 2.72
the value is 1.0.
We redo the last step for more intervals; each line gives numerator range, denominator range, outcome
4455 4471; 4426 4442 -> 1.10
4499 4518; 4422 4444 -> 1.21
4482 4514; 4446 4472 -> 1.08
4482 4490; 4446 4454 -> 1.05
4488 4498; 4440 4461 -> 1.03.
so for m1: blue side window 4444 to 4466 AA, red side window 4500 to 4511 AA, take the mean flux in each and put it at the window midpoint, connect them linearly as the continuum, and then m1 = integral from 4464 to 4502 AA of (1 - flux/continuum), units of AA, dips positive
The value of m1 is 2.00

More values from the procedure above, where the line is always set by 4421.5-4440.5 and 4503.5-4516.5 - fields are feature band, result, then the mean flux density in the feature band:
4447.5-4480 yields 0.79 AA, 3.12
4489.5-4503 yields 1.41 AA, 3.09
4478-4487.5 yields 0.48 AA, 3.18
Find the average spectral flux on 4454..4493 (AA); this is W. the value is 3.13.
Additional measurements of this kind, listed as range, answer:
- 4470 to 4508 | 3.24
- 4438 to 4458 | 3.07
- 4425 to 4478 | 3.05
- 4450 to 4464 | 2.96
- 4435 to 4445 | 3.07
